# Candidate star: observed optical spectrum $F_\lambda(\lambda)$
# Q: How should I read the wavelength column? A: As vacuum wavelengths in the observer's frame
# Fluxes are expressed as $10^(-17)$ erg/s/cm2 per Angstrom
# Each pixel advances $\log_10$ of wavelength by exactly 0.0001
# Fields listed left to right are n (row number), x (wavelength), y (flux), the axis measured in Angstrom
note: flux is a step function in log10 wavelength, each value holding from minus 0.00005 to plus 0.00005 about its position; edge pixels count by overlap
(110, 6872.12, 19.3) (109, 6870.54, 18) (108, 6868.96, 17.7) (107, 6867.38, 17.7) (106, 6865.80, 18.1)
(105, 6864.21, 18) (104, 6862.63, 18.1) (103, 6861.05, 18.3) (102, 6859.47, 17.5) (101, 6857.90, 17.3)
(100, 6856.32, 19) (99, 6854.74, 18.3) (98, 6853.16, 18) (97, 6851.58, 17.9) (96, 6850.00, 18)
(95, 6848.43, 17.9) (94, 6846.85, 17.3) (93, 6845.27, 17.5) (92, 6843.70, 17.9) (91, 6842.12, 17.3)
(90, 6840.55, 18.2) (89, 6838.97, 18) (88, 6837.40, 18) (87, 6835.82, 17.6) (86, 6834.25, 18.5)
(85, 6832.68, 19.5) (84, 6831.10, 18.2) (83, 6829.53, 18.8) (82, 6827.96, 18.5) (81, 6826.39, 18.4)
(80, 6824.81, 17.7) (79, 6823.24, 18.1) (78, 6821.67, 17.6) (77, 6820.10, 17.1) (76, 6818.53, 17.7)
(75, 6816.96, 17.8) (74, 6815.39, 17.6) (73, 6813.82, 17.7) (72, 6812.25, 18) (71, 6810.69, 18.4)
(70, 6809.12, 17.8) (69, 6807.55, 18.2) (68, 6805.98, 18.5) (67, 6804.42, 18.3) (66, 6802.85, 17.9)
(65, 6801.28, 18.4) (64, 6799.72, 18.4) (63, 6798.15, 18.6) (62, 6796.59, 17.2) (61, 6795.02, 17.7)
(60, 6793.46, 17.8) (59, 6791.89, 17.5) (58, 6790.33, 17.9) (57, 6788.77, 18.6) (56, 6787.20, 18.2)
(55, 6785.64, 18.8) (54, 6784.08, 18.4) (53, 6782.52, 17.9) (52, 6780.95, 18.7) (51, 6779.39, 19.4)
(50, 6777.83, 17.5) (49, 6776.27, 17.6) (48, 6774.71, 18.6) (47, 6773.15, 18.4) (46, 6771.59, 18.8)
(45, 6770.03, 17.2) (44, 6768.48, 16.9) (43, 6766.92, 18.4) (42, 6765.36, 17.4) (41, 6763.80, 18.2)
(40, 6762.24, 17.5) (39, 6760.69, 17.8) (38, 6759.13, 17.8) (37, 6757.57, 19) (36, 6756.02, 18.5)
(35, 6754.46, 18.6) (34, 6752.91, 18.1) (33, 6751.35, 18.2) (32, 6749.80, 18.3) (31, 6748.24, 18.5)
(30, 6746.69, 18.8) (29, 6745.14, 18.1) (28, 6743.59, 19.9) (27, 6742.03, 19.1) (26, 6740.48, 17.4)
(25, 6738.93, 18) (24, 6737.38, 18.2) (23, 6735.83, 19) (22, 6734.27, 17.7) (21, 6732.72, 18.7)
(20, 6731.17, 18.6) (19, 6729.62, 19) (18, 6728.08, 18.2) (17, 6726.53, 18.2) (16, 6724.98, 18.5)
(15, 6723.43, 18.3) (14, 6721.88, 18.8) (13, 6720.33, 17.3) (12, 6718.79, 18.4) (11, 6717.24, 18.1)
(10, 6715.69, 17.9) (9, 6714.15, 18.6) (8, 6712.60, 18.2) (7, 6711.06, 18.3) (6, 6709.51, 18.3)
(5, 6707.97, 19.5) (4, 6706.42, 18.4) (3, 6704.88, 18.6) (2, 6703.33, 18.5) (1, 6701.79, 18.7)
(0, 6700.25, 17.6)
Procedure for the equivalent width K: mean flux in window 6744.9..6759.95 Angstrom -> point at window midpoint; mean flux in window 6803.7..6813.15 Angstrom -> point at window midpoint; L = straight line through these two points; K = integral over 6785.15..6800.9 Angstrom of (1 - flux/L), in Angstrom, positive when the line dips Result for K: 0.2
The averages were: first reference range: 18.4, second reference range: 18.2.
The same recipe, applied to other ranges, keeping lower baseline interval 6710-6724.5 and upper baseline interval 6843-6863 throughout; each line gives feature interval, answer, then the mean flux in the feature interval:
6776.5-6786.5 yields -0.18 Angstrom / 18.4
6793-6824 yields 0.14 Angstrom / 17.9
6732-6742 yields -0.03 Angstrom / 18.2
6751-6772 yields 0.13 Angstrom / 18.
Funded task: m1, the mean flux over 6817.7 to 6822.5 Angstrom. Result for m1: 17.5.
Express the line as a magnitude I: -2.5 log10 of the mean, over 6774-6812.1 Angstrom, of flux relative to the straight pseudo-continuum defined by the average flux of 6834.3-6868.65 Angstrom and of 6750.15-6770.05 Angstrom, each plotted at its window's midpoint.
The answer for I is -0.012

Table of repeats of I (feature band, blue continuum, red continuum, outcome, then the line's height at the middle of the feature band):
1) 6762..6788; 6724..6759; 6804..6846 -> 0.01 mag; 18.3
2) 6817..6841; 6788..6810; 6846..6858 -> -0.01 mag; 18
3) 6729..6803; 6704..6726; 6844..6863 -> 0.00 mag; 18.2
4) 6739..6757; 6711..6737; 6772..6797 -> -0.01 mag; 18.3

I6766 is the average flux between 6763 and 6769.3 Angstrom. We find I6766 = 17.7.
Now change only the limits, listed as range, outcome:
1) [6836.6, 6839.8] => 18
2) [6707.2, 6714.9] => 18.6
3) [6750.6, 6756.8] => 18.4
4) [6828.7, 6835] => 18.8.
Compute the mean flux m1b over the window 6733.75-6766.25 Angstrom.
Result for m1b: 18.3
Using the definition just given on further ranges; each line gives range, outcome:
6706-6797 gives 18.3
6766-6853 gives 18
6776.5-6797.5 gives 18.1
